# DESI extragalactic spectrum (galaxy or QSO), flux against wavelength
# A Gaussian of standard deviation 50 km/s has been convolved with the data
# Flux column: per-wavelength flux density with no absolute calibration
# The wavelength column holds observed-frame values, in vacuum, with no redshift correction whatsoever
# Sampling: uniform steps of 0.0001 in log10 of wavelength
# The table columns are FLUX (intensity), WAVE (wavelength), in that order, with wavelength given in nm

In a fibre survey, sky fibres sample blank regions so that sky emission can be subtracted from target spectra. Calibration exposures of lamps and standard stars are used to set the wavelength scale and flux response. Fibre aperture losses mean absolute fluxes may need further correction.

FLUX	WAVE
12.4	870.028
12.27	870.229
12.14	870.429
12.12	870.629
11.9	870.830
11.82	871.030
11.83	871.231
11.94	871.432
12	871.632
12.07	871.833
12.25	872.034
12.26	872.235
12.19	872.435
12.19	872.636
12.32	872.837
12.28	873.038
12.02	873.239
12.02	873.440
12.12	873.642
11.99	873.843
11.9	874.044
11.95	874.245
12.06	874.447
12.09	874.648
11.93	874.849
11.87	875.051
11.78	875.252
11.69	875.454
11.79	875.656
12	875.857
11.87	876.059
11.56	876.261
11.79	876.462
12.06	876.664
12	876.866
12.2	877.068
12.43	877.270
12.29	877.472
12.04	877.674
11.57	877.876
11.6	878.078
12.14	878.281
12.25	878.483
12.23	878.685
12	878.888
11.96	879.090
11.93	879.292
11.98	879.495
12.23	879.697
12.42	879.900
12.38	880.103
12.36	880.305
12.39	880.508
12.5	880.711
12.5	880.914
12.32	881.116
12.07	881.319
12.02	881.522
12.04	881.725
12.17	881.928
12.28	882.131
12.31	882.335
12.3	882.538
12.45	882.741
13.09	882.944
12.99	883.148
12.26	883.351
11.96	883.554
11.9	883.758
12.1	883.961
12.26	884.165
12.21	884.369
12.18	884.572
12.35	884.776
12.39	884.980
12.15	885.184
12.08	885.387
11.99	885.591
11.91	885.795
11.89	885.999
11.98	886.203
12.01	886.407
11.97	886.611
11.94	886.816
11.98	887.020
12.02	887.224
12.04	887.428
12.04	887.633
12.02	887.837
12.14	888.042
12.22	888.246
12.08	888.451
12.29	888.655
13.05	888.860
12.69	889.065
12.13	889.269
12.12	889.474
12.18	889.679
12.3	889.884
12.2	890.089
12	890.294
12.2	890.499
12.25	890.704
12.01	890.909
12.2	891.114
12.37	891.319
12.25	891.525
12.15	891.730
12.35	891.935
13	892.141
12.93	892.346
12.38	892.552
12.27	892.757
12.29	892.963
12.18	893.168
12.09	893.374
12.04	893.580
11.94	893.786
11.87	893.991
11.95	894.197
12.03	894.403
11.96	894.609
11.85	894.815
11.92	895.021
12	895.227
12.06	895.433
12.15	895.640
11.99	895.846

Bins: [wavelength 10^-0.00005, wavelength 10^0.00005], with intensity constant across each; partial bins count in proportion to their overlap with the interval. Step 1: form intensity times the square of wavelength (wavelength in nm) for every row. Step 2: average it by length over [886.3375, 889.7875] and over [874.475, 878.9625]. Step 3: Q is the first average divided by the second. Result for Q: 1.04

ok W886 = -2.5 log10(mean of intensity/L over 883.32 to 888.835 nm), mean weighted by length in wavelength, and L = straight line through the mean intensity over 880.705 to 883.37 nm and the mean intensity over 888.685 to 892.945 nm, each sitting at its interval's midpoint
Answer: 0.02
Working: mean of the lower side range 12.4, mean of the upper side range 12.3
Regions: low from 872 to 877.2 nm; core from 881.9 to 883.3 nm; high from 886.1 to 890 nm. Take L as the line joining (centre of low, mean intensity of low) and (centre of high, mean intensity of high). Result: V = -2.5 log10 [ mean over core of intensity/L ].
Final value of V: -0.04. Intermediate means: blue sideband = 12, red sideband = 12.2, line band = 12.5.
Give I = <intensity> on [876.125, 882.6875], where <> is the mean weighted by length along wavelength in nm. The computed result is 12.1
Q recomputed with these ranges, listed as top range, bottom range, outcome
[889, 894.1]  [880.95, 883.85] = 1.02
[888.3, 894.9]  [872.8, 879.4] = 1.06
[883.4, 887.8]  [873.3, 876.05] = 1.04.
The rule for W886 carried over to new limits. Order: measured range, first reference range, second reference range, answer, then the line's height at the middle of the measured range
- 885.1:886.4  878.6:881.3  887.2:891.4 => 0.02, 12.2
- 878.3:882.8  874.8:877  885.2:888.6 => -0.03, 11.9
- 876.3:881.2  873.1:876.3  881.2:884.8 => 0.00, 12.1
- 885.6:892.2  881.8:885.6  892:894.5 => 0.01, 12.3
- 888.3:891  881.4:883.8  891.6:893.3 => 0.01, 12.4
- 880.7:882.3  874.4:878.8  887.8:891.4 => -0.01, 12.1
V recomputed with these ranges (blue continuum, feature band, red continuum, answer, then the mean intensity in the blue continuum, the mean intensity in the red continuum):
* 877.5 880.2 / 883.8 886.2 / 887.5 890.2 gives 0.01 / 12.1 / 12.3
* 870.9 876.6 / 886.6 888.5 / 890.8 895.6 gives 0.01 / 12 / 12.2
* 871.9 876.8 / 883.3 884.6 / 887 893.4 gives 0.00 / 12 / 12.3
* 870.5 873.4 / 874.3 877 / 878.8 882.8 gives 0.02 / 12.1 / 12.2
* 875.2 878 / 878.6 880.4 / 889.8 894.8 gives -0.02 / 11.9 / 12.2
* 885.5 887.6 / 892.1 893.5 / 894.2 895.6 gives -0.04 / 12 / 12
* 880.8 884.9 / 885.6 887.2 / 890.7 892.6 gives 0.03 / 12.3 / 12.4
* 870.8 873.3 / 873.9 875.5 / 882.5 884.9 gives 0.02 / 12.1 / 12.3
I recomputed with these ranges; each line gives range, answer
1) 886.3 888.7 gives 12.1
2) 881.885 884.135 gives 12.3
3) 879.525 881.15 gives 12.4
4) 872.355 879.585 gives 12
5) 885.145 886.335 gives 12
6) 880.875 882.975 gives 12.3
